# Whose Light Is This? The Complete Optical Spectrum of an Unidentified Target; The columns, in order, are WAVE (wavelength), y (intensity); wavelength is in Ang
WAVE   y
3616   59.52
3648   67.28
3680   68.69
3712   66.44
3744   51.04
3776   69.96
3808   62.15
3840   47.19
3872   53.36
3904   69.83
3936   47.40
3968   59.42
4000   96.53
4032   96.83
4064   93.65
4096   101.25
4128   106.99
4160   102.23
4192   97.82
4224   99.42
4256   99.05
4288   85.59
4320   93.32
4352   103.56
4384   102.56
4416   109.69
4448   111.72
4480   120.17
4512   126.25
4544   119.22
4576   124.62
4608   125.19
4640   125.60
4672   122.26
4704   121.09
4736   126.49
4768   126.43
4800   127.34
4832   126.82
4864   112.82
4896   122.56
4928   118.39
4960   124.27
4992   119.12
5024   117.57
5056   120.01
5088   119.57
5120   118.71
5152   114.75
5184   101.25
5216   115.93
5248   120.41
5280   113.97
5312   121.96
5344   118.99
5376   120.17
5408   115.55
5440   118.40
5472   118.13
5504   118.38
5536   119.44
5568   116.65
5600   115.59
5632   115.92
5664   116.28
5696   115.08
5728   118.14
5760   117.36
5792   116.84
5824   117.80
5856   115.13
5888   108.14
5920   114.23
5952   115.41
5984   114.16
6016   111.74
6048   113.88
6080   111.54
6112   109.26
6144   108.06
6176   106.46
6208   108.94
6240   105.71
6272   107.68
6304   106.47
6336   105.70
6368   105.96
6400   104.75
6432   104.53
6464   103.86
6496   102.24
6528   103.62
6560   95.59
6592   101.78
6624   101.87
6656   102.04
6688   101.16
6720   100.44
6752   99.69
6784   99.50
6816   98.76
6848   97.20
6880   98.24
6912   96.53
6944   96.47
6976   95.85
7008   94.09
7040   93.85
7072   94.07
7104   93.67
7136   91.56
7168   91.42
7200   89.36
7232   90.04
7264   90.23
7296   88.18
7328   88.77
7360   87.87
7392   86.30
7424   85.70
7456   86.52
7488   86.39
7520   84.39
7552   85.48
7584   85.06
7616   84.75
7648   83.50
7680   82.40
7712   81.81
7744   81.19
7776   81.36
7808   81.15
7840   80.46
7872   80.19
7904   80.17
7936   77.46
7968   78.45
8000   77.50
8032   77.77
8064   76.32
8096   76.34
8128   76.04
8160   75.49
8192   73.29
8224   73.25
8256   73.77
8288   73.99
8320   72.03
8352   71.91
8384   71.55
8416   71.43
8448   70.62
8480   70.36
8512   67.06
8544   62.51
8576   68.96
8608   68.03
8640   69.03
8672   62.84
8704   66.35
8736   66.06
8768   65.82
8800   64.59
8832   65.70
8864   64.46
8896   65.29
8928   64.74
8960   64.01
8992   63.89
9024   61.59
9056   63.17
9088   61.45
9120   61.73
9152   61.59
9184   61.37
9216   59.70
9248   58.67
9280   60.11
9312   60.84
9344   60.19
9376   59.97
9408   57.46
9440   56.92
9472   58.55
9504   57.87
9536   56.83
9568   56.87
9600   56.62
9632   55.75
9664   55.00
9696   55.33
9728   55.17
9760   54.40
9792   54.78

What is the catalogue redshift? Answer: 0.00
